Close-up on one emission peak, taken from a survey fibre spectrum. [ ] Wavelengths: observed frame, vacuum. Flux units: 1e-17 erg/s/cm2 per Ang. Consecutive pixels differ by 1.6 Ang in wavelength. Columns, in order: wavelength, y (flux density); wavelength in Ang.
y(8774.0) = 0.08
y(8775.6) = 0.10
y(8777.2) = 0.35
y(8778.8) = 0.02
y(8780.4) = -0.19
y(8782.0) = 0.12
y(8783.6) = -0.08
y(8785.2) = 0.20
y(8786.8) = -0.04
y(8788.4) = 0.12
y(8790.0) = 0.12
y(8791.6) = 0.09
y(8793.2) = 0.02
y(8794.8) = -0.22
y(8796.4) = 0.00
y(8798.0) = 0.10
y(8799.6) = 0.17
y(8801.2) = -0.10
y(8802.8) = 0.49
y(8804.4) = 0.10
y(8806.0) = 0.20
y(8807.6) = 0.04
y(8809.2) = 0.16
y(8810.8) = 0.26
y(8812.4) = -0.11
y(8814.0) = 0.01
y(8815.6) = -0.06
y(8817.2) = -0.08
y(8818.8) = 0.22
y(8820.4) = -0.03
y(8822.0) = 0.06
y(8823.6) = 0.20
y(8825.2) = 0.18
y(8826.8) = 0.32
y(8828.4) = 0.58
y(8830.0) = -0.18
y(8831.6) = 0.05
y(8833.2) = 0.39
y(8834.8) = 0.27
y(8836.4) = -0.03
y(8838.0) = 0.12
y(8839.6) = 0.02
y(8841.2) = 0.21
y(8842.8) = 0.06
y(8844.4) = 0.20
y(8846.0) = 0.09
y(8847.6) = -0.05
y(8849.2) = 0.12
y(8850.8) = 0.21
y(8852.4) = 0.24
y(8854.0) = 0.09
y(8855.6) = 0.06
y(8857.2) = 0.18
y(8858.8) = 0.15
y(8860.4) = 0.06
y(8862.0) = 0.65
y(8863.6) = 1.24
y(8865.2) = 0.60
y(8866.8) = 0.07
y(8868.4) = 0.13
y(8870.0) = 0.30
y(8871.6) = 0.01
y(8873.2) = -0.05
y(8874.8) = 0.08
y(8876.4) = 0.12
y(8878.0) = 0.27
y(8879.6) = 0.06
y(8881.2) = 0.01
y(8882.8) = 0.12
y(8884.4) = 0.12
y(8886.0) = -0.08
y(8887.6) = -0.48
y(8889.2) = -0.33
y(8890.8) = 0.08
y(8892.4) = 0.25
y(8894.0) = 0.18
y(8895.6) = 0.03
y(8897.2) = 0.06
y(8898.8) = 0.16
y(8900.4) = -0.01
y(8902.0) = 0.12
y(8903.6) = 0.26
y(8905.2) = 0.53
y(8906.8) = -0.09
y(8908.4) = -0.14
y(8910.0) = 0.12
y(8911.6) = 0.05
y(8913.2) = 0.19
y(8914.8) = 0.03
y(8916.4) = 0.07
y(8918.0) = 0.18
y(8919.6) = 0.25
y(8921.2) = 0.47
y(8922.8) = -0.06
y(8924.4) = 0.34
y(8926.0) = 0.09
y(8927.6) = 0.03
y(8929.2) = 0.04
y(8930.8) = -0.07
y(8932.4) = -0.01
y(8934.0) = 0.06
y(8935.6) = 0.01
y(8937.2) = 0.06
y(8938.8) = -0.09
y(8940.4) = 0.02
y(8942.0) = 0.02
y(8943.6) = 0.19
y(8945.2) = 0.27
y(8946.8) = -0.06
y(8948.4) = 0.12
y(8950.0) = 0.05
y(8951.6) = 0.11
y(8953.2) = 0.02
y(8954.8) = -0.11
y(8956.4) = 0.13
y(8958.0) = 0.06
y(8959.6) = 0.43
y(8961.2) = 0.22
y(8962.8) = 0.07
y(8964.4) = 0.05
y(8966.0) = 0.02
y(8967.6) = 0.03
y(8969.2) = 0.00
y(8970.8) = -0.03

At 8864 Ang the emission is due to H-beta 4861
